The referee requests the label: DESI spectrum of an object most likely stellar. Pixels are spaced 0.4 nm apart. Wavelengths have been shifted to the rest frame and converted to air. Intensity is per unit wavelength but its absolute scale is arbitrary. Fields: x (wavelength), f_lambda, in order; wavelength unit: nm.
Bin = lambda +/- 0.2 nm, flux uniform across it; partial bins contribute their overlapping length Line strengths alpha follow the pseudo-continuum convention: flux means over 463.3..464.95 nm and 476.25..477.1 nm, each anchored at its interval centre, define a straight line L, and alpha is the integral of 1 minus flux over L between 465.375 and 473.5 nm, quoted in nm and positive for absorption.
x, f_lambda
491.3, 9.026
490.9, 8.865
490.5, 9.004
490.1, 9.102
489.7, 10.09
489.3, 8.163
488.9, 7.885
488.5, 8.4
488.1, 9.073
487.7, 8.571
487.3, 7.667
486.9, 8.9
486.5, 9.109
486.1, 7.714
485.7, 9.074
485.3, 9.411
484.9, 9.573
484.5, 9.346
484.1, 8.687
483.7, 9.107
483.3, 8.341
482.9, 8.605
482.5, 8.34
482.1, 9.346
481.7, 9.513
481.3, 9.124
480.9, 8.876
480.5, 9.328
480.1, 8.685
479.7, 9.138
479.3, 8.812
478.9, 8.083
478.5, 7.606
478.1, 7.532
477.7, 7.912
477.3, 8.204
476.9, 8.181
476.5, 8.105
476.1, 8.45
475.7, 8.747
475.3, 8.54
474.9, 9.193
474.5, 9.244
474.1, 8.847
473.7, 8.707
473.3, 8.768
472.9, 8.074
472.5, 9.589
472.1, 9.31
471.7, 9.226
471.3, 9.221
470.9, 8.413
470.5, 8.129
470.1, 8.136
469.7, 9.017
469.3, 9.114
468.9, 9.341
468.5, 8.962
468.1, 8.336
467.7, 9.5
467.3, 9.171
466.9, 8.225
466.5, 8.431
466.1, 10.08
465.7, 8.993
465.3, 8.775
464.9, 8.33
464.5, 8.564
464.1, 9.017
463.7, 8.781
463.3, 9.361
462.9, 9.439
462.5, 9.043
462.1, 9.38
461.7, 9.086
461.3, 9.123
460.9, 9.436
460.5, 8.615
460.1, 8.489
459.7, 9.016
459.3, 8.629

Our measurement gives -0.36 nm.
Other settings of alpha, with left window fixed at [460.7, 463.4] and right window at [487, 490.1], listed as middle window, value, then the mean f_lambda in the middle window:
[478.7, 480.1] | 0.023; 8.68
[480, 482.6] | -0.086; 9.07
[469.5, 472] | 0.091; 8.72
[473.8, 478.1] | 0.201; 8.5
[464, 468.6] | 0.149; 8.86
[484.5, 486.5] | -0.075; 9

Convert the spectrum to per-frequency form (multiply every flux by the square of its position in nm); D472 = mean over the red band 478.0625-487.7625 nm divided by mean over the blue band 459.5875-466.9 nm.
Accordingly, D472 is 1.1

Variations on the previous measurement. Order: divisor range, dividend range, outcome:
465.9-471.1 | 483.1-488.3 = 1.07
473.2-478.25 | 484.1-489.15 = 1.07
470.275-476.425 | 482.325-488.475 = 1.05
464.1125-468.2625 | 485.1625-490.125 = 1.07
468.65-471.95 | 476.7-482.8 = 1.01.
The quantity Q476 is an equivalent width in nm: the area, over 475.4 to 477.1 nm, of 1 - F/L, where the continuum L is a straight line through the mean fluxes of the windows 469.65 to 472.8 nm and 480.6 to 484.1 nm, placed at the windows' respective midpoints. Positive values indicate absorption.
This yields 0.095 nm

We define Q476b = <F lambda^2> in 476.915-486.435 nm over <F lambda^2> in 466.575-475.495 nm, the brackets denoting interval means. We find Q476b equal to 1.0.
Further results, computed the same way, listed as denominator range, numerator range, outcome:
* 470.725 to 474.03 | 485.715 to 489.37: 1.01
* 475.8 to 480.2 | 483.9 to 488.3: 1.11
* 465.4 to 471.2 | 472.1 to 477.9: 1.00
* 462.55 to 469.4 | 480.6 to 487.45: 1.07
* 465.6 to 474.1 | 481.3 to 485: 1.07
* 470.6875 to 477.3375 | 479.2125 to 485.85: 1.07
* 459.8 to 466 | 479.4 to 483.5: 1.08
